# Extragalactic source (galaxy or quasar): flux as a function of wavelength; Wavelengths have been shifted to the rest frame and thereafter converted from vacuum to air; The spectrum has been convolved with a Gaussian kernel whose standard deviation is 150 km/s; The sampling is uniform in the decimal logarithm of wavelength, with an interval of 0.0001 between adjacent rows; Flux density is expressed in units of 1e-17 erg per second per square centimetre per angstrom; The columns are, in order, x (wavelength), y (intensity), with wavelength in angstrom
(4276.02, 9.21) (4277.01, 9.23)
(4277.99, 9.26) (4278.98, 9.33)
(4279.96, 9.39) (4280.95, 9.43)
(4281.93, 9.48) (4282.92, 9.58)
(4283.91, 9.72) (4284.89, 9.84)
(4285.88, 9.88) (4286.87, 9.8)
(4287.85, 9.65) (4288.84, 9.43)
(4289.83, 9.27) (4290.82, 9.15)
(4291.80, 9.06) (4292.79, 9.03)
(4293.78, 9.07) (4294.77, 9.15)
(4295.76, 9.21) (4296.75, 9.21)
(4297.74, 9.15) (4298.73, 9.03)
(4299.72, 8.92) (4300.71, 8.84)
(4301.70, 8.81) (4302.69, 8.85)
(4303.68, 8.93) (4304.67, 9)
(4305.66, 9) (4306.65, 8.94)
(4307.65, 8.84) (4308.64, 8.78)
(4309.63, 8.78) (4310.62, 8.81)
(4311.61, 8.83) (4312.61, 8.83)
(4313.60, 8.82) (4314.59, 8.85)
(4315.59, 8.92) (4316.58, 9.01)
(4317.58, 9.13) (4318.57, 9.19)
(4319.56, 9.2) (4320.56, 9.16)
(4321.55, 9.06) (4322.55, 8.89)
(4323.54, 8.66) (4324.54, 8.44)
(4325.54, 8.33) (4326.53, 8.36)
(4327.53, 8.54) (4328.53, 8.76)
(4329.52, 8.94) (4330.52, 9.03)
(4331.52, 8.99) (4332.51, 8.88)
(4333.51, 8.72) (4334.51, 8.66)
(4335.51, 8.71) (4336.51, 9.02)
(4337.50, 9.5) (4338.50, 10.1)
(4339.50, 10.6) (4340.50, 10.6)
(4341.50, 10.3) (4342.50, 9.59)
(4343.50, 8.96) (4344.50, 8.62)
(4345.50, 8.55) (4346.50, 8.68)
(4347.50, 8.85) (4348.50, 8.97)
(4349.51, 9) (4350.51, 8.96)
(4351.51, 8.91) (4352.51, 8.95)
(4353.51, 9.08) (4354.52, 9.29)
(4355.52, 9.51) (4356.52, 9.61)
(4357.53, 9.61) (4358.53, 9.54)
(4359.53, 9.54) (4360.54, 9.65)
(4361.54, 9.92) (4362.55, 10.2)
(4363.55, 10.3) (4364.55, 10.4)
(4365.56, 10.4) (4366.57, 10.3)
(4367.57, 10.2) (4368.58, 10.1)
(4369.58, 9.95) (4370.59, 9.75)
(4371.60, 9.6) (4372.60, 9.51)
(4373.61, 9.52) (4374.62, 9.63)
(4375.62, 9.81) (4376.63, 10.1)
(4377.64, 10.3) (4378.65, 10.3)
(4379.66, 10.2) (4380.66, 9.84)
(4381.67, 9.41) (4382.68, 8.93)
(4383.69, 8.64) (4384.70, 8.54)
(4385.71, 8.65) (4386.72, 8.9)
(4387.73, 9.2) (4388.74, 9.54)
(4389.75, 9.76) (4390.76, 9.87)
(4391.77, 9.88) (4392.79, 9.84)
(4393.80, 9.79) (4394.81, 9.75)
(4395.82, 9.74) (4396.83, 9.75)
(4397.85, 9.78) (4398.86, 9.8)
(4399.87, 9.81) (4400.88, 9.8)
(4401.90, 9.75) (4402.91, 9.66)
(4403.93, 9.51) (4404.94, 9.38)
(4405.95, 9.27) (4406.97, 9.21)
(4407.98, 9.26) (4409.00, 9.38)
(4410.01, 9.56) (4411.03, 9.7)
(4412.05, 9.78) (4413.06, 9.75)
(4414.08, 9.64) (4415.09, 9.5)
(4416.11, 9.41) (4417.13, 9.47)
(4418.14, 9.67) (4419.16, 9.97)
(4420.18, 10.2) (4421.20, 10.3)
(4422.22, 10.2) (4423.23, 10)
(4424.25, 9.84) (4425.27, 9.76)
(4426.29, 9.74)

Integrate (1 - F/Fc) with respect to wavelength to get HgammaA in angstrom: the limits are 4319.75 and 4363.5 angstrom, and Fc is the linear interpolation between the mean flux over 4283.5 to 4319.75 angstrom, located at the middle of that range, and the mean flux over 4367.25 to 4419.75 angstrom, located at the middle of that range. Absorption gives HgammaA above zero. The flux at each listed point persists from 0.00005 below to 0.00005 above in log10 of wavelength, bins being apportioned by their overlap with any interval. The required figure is 0.69 angstrom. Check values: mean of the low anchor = 9.11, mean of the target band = 9.18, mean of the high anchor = 9.62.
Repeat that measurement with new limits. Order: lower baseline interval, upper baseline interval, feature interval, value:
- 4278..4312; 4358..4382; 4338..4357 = 0.8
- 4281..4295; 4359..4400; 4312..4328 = 1.2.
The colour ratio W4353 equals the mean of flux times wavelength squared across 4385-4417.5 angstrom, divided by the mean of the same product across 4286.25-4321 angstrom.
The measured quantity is 1.1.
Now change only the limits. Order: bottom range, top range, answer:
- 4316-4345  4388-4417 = 1.09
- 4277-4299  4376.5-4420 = 1.08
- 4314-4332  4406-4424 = 1.14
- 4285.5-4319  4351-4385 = 1.10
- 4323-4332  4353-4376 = 1.15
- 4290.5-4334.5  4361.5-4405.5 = 1.13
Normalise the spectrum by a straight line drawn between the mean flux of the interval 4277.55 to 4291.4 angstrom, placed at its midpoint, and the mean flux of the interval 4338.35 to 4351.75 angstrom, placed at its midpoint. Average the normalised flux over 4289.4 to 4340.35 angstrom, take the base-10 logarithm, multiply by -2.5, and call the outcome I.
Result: 0.05 mag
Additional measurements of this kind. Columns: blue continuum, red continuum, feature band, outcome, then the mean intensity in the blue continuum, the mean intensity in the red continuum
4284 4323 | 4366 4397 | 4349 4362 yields 0.01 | 9.09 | 9.66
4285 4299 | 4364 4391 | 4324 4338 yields 0.08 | 9.31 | 9.68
